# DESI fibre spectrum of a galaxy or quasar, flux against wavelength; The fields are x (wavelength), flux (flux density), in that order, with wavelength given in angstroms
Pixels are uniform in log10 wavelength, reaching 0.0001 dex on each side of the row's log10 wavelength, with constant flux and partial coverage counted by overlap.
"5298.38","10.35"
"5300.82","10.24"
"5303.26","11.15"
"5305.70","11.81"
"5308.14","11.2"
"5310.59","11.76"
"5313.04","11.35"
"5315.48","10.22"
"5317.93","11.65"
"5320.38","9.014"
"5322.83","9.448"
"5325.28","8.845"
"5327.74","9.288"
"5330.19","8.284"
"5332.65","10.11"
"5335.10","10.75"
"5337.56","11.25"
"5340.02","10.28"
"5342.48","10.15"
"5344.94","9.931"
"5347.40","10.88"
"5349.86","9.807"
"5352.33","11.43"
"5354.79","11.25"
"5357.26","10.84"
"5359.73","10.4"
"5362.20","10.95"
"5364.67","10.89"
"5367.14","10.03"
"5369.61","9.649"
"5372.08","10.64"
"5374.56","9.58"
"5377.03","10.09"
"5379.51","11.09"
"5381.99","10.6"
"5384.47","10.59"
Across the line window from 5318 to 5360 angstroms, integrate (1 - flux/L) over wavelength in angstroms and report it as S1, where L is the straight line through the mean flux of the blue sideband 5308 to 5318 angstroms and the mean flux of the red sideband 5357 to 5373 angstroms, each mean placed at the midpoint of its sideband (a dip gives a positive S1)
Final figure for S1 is 2.6 angstroms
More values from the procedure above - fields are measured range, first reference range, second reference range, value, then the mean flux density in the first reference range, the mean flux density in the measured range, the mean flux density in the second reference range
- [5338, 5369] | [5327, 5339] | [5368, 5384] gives -1.37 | 9.97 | 10.6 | 10.3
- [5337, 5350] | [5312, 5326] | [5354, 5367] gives 0.15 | 10.1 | 10.4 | 10.8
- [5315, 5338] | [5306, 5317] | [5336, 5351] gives 2.11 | 11.2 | 9.83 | 10.4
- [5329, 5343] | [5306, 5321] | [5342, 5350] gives 0.45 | 11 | 10.1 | 10.3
